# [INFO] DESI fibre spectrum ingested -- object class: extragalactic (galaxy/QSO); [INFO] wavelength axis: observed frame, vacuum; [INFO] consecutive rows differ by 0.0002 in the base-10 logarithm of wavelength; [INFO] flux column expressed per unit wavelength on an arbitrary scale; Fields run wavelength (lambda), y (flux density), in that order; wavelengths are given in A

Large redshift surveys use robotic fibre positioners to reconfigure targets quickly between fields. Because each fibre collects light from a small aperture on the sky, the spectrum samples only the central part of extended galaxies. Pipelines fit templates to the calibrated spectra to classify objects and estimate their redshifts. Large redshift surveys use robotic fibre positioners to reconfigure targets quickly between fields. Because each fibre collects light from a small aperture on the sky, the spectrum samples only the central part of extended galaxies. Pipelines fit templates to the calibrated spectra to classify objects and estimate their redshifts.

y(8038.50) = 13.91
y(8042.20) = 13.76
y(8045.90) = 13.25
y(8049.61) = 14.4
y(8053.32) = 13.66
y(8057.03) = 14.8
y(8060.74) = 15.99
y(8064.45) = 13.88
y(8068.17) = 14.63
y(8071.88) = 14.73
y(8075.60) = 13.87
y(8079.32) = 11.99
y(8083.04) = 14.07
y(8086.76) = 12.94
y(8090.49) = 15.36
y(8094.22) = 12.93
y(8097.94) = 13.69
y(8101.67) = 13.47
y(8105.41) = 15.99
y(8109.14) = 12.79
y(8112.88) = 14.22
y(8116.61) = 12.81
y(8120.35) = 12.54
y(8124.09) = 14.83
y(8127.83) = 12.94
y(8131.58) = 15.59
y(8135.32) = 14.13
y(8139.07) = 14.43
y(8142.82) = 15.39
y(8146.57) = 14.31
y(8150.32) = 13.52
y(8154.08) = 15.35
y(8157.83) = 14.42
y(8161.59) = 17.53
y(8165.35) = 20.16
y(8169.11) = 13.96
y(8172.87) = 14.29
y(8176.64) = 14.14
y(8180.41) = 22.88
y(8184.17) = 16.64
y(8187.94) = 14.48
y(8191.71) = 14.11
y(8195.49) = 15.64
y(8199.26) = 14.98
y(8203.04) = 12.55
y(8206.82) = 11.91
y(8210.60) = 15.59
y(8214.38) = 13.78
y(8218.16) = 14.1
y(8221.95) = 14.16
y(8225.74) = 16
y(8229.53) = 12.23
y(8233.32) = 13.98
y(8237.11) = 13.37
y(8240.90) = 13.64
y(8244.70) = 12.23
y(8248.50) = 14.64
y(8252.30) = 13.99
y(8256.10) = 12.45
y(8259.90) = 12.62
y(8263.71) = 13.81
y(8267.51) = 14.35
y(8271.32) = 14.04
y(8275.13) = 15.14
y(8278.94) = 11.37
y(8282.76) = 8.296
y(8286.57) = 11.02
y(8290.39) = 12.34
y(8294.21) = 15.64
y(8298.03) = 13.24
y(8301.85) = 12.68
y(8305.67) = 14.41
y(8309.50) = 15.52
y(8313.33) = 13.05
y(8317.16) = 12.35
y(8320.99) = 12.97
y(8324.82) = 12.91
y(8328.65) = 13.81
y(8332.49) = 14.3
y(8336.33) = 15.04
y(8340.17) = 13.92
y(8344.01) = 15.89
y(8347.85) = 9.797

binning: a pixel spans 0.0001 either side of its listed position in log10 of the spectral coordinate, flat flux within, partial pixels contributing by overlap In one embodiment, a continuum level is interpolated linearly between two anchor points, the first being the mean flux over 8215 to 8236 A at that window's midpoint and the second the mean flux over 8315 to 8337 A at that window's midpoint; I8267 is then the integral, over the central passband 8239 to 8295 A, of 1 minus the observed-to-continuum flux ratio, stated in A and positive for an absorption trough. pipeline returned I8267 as 3.36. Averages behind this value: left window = 14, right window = 13.5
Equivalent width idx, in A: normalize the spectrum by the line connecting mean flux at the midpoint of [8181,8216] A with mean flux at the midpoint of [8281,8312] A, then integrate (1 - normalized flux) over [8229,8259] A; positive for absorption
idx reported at 1.2 A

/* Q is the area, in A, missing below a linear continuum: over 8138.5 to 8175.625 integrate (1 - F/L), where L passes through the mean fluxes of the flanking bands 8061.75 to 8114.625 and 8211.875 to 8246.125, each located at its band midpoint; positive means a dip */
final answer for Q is -4.0 A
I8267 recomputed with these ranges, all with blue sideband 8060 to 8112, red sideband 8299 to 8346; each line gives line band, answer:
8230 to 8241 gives 0.3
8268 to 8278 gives -0.2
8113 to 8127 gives 0.5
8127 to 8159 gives -1.2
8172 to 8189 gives -3.4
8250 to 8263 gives 0.7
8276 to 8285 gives 2.2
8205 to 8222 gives 0.1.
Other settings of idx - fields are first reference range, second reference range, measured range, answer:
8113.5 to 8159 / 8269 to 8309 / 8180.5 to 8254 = -4.3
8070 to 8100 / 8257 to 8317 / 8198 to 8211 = -0.1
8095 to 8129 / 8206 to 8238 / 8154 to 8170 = -3.1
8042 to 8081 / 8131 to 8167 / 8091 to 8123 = 2.5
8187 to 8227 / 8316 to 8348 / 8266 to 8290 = 2.8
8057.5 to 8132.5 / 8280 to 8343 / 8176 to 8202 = -4.7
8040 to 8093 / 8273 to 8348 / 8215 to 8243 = -0.8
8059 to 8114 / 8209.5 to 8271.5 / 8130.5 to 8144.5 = -0.9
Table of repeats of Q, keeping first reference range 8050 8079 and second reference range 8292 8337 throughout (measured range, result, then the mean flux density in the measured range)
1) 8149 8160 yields -0.3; 14.6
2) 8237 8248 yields 0.6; 13.2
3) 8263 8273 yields -0.1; 14.1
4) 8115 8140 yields 0.6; 13.9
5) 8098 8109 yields 0.0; 14.2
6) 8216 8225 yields -0.2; 14.4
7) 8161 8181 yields -3.7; 16.8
